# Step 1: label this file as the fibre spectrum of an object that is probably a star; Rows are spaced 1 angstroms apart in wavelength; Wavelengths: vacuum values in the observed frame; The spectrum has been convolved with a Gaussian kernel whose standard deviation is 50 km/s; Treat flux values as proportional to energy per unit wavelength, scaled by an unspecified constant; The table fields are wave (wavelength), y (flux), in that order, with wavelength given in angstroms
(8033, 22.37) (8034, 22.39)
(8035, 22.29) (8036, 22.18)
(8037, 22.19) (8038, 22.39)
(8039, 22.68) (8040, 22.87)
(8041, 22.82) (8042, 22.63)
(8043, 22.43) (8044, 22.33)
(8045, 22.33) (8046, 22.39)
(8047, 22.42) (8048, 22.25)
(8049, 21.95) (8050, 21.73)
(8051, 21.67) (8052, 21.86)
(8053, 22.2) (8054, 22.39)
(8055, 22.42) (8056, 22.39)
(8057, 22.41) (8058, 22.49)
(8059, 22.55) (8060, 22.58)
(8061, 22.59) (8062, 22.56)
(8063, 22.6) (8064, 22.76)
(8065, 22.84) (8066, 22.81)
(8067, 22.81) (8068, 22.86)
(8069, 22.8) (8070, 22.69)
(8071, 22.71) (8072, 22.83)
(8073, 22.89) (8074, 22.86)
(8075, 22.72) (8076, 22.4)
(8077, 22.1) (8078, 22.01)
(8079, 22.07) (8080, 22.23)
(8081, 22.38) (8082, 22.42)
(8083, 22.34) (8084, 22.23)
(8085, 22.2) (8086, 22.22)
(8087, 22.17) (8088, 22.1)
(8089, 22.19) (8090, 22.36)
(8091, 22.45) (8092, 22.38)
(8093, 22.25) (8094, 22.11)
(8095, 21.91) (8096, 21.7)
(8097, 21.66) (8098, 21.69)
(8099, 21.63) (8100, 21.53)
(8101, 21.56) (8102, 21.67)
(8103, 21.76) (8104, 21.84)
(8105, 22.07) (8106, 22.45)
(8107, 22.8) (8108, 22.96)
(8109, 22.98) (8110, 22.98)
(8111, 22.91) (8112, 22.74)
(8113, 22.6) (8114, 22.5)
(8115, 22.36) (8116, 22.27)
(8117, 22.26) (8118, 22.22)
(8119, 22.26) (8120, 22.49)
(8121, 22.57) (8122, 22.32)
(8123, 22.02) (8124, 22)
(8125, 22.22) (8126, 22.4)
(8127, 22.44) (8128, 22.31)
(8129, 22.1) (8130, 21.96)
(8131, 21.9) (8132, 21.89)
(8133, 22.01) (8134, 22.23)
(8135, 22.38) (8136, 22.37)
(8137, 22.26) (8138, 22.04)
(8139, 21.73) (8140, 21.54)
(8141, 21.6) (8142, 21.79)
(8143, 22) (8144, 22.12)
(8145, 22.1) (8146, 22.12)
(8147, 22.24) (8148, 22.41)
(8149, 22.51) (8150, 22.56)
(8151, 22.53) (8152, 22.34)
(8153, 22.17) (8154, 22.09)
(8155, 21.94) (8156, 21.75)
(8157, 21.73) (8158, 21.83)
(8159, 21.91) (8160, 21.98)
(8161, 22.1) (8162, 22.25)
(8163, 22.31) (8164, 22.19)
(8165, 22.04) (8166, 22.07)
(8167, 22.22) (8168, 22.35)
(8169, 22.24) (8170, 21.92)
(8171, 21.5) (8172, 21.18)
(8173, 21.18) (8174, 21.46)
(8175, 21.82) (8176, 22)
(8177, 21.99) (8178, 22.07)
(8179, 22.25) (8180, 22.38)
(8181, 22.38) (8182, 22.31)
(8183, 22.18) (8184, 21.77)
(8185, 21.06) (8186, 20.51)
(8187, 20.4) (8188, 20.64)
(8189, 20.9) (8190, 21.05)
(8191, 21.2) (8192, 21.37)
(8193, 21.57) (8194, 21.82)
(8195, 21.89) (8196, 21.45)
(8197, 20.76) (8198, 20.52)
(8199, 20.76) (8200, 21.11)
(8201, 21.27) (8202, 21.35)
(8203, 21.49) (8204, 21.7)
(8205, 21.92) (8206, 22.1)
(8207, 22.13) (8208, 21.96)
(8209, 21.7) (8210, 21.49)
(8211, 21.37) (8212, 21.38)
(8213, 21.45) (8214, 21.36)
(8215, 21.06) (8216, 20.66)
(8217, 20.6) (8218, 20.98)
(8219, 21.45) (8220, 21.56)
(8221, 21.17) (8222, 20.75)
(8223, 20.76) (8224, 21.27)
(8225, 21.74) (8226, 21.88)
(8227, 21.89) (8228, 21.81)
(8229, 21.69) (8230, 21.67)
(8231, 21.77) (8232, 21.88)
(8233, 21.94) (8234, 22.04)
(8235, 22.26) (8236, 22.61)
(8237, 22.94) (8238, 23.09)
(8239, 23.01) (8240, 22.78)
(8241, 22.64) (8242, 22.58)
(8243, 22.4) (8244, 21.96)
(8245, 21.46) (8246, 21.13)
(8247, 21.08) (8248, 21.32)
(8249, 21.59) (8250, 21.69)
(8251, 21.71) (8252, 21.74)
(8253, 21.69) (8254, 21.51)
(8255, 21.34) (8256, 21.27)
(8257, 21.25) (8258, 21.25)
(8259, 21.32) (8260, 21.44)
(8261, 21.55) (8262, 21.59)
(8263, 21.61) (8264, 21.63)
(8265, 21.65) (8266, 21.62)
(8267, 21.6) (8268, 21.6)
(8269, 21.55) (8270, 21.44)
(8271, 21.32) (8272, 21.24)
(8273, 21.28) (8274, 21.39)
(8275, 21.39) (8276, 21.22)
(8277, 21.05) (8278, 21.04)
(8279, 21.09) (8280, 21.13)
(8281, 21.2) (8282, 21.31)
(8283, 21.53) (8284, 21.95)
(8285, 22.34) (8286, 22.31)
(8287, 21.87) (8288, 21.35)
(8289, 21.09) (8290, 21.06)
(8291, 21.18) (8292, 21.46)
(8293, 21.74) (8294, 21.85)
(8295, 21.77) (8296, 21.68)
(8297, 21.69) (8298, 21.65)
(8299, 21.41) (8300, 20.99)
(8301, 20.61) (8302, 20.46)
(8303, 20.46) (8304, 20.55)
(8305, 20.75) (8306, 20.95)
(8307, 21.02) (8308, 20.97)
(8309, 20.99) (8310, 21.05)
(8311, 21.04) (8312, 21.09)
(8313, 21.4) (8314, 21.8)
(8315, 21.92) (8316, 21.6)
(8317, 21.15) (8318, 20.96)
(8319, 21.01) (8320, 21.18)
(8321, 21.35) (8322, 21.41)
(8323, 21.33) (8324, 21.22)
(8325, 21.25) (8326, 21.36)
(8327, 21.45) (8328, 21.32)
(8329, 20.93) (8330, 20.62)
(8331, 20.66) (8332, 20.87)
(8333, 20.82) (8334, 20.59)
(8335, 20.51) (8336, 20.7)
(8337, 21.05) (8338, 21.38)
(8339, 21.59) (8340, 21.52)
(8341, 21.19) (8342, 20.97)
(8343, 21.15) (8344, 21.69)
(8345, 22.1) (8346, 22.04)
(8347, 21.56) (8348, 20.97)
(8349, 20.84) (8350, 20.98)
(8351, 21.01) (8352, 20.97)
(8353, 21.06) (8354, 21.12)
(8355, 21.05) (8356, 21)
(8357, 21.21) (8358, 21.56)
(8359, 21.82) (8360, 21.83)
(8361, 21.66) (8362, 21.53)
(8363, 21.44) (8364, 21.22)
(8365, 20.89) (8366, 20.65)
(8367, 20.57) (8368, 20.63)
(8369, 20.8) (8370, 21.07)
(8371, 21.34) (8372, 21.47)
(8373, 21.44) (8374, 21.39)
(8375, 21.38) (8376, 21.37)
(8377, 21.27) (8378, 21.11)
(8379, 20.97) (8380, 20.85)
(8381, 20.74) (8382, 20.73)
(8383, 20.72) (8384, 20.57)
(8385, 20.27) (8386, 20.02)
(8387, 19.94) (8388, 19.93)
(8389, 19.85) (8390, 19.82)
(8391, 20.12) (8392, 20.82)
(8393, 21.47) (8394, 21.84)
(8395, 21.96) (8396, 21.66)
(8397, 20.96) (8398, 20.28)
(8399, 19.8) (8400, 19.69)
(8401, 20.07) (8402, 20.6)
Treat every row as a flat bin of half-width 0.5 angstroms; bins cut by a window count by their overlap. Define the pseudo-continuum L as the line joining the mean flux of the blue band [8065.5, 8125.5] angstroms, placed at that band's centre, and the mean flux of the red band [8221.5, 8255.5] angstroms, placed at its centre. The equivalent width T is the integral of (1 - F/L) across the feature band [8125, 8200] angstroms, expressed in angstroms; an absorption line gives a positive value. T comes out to 0.9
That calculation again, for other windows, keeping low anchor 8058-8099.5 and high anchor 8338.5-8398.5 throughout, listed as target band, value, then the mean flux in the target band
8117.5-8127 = 0.0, 22.3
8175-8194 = 0.3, 21.6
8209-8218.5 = 0.3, 21.2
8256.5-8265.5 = 0.0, 21.5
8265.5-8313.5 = 0.3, 21.3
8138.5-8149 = 0.0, 22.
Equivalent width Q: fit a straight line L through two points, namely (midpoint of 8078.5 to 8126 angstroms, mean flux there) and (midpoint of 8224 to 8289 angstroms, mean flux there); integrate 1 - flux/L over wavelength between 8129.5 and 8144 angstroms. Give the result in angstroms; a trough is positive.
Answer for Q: 0.1 angstroms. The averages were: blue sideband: 22.2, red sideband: 21.7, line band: 22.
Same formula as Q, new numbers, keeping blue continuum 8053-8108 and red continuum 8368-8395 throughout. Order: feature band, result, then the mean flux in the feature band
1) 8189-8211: 0.3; 21.4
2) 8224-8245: -0.6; 22.2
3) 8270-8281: 0.1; 21.2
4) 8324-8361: -0.3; 21.2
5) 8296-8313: 0.2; 21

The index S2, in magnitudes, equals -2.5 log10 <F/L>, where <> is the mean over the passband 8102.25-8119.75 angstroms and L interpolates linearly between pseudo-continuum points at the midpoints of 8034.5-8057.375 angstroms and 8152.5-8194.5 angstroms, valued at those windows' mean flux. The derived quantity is -0.02 mag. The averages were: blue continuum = 22.3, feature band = 22.5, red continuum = 21.8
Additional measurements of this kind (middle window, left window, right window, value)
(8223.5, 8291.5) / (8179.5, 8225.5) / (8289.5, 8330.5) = -0.02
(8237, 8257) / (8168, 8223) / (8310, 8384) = -0.03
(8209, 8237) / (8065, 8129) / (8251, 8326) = 0.01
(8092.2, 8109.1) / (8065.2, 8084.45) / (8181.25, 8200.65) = 0.01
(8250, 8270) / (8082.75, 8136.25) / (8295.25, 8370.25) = 0.00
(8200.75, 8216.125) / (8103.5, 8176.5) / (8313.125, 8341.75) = 0.01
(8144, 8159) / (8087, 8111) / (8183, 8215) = -0.02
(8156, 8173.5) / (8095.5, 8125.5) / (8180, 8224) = -0.01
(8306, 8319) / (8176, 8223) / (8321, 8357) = 0.00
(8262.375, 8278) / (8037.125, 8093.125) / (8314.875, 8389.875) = 0.00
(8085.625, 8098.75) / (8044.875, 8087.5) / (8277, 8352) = 0.01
